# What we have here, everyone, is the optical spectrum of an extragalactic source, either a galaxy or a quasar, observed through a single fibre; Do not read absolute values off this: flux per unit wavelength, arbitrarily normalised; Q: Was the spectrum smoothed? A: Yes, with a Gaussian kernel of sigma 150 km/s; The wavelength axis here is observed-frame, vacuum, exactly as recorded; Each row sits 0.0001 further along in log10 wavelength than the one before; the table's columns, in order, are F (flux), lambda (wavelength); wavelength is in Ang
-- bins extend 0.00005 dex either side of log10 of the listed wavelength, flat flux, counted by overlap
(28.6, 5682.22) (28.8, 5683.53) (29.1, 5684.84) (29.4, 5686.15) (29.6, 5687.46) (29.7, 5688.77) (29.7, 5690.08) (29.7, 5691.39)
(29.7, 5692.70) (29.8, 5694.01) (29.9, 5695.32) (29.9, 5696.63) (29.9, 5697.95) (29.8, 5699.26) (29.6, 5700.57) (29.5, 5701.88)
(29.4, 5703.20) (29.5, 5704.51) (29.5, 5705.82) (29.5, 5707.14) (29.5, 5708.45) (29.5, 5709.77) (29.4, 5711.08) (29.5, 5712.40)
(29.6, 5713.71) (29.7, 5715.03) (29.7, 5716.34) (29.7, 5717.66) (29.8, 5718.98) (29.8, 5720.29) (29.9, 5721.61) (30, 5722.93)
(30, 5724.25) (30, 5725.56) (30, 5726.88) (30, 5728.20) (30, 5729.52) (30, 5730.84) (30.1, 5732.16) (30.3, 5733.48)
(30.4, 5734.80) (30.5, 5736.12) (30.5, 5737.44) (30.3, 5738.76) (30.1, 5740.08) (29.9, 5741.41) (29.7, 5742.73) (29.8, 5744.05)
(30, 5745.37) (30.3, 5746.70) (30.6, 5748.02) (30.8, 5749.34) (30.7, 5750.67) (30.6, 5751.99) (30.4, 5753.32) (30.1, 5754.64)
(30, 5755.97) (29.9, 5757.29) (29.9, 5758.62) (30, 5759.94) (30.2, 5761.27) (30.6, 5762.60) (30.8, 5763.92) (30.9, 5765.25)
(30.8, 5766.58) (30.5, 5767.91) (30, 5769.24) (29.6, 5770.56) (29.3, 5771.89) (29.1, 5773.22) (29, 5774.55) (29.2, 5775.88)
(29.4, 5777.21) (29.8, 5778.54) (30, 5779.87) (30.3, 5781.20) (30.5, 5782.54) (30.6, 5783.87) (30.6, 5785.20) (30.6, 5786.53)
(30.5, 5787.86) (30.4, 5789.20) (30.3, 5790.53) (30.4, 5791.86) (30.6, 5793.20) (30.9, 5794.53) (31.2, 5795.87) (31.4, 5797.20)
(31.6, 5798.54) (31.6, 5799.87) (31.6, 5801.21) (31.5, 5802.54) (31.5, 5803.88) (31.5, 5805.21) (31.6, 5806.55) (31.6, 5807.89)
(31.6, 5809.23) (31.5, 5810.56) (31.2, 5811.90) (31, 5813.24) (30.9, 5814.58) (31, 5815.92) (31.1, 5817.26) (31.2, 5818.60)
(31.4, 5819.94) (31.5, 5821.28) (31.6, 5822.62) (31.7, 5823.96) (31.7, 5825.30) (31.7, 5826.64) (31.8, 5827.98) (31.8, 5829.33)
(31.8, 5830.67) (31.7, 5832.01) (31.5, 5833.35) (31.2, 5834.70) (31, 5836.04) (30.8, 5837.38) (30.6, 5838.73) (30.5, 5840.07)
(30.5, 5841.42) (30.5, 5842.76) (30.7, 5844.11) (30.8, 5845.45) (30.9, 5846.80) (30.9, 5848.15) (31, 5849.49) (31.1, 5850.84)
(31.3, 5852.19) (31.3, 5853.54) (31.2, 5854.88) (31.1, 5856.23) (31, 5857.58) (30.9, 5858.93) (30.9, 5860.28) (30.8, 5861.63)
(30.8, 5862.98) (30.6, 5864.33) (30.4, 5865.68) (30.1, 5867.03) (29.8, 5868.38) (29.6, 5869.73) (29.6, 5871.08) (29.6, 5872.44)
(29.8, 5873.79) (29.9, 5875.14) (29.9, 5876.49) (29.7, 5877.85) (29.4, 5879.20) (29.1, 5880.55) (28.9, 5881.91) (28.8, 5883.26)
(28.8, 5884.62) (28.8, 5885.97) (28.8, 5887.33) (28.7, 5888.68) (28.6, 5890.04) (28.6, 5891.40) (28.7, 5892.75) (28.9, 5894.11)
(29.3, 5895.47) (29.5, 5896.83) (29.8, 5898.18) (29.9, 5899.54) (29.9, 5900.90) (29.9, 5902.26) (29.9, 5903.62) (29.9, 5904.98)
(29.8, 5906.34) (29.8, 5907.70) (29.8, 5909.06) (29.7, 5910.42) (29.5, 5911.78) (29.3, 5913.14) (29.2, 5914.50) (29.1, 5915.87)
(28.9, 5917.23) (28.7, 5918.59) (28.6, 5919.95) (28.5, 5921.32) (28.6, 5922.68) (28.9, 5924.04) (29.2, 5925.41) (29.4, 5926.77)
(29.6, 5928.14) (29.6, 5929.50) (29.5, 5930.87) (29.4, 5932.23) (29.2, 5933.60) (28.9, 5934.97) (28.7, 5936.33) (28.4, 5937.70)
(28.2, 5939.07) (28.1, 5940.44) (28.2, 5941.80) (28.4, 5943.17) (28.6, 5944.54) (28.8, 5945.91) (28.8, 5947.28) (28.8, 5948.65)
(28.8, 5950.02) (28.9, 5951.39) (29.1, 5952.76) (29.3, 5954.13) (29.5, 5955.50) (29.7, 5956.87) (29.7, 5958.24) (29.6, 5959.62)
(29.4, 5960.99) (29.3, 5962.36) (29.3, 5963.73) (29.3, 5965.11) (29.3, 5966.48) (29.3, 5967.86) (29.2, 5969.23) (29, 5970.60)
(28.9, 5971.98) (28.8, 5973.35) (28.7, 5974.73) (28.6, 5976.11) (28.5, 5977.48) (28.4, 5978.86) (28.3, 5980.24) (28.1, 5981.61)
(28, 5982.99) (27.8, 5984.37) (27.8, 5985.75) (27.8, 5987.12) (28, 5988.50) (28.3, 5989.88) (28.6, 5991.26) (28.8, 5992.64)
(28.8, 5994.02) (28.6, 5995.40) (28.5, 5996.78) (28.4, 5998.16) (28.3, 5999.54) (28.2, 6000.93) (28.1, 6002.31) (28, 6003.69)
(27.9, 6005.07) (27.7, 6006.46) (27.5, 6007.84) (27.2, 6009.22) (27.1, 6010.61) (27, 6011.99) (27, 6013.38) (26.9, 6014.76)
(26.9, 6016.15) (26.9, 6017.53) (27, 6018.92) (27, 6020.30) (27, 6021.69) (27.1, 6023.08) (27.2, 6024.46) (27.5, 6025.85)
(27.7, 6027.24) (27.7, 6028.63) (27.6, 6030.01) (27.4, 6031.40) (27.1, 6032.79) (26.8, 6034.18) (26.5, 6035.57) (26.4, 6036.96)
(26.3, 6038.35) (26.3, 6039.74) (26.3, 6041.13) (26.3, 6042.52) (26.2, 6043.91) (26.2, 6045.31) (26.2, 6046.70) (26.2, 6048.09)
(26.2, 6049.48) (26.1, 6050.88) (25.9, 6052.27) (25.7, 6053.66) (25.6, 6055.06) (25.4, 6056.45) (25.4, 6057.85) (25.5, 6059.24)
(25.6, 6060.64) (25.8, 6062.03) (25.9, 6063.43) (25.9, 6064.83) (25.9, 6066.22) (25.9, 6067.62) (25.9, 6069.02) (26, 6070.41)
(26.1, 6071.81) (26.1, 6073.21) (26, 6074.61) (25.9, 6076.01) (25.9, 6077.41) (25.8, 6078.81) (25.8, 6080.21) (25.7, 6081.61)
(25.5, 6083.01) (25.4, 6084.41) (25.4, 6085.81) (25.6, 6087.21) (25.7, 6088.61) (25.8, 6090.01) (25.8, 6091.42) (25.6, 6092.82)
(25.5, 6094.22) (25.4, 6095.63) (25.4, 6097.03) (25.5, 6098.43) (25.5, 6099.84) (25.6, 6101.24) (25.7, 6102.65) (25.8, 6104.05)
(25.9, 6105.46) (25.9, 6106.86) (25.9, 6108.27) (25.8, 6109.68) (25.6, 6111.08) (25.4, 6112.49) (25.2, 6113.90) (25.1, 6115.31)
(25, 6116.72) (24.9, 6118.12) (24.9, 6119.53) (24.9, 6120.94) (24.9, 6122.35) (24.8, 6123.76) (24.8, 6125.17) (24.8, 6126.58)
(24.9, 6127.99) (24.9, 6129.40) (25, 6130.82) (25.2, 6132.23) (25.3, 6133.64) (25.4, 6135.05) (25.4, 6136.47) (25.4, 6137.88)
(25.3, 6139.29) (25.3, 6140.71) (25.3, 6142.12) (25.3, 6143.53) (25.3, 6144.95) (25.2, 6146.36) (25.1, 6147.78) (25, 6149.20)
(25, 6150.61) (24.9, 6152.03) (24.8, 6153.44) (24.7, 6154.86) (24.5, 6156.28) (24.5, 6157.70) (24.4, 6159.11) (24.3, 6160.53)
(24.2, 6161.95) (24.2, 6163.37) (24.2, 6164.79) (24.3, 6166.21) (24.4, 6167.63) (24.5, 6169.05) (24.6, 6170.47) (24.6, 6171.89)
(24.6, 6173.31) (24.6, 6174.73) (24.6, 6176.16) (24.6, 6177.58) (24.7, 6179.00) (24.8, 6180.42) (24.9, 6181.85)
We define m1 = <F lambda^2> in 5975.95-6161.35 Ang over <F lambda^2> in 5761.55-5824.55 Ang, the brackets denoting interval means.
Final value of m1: 0.9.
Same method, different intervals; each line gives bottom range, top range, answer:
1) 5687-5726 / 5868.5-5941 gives 1.05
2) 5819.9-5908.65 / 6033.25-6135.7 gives 0.91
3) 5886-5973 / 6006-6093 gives 0.94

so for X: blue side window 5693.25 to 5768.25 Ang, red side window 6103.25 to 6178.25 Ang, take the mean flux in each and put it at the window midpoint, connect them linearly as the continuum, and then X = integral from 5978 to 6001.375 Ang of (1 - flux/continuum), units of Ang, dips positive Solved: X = -1.26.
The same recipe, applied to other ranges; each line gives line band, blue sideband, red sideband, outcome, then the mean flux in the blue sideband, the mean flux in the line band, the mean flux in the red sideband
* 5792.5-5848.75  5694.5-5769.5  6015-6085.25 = -4.41 Ang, 30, 31.3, 26.3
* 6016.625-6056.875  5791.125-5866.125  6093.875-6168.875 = 0.55 Ang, 31.2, 26.6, 25.1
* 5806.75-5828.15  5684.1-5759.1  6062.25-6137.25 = -1.95 Ang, 29.9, 31.4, 25.5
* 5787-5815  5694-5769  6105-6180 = -1.92 Ang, 30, 31.2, 24.9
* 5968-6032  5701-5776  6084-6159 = -2.77 Ang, 30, 27.9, 25.3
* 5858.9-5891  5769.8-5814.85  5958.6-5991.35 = 0.14 Ang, 30.7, 29.6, 28.7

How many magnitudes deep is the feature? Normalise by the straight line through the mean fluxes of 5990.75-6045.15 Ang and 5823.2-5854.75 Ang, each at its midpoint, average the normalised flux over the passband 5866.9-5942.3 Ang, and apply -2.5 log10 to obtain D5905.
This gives 0.02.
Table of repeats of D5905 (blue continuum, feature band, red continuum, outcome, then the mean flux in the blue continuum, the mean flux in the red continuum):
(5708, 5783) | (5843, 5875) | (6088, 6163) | -0.074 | 30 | 25.2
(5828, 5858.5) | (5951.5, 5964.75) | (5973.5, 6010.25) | -0.021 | 31.1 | 28.2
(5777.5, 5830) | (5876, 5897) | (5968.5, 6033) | 0.028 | 31.1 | 27.9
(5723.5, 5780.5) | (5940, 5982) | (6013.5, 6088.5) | -0.058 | 30.1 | 26.3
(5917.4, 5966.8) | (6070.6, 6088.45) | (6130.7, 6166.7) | 0.021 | 29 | 24.9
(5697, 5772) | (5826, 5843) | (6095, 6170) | -0.088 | 30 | 25.1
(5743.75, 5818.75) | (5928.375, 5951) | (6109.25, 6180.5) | -0.027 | 30.6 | 24.9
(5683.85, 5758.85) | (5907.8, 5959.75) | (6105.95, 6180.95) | -0.063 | 29.9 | 24.9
